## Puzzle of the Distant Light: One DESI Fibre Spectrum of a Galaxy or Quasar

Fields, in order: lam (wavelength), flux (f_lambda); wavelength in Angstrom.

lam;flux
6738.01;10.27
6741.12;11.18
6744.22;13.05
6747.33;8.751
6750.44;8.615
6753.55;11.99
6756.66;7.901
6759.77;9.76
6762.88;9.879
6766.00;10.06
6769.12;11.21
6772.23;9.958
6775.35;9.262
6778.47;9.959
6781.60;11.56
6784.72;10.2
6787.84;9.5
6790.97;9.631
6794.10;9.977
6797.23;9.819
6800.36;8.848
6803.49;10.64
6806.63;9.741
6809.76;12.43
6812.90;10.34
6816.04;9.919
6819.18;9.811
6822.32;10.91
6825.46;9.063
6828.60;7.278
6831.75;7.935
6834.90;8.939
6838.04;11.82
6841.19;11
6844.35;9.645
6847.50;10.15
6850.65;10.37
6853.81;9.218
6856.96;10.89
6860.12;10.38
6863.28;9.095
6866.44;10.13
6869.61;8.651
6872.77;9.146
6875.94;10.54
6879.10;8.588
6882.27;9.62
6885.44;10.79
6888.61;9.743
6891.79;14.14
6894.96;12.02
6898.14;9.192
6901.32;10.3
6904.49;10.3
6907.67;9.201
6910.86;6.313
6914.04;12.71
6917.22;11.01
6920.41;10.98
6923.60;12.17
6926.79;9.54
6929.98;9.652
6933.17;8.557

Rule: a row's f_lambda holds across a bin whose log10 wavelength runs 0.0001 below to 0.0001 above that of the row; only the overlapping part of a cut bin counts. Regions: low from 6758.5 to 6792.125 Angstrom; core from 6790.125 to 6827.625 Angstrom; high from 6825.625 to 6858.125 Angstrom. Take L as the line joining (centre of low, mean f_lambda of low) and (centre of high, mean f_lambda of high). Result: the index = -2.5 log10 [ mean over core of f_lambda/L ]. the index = -0.019 mag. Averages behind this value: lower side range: 10.1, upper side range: 9.68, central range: 10.1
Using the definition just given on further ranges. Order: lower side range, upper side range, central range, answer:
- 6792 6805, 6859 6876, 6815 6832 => 0.06 mag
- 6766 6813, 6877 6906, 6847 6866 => 0.04 mag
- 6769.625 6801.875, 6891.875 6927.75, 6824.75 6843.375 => 0.09 mag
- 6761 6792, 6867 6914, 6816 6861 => 0.03 mag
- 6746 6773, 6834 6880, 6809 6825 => -0.06 mag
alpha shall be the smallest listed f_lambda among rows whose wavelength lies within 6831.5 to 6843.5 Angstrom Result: 7.935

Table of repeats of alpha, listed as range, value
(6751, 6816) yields 7.901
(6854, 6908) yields 8.588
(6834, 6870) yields 8.651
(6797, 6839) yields 7.278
